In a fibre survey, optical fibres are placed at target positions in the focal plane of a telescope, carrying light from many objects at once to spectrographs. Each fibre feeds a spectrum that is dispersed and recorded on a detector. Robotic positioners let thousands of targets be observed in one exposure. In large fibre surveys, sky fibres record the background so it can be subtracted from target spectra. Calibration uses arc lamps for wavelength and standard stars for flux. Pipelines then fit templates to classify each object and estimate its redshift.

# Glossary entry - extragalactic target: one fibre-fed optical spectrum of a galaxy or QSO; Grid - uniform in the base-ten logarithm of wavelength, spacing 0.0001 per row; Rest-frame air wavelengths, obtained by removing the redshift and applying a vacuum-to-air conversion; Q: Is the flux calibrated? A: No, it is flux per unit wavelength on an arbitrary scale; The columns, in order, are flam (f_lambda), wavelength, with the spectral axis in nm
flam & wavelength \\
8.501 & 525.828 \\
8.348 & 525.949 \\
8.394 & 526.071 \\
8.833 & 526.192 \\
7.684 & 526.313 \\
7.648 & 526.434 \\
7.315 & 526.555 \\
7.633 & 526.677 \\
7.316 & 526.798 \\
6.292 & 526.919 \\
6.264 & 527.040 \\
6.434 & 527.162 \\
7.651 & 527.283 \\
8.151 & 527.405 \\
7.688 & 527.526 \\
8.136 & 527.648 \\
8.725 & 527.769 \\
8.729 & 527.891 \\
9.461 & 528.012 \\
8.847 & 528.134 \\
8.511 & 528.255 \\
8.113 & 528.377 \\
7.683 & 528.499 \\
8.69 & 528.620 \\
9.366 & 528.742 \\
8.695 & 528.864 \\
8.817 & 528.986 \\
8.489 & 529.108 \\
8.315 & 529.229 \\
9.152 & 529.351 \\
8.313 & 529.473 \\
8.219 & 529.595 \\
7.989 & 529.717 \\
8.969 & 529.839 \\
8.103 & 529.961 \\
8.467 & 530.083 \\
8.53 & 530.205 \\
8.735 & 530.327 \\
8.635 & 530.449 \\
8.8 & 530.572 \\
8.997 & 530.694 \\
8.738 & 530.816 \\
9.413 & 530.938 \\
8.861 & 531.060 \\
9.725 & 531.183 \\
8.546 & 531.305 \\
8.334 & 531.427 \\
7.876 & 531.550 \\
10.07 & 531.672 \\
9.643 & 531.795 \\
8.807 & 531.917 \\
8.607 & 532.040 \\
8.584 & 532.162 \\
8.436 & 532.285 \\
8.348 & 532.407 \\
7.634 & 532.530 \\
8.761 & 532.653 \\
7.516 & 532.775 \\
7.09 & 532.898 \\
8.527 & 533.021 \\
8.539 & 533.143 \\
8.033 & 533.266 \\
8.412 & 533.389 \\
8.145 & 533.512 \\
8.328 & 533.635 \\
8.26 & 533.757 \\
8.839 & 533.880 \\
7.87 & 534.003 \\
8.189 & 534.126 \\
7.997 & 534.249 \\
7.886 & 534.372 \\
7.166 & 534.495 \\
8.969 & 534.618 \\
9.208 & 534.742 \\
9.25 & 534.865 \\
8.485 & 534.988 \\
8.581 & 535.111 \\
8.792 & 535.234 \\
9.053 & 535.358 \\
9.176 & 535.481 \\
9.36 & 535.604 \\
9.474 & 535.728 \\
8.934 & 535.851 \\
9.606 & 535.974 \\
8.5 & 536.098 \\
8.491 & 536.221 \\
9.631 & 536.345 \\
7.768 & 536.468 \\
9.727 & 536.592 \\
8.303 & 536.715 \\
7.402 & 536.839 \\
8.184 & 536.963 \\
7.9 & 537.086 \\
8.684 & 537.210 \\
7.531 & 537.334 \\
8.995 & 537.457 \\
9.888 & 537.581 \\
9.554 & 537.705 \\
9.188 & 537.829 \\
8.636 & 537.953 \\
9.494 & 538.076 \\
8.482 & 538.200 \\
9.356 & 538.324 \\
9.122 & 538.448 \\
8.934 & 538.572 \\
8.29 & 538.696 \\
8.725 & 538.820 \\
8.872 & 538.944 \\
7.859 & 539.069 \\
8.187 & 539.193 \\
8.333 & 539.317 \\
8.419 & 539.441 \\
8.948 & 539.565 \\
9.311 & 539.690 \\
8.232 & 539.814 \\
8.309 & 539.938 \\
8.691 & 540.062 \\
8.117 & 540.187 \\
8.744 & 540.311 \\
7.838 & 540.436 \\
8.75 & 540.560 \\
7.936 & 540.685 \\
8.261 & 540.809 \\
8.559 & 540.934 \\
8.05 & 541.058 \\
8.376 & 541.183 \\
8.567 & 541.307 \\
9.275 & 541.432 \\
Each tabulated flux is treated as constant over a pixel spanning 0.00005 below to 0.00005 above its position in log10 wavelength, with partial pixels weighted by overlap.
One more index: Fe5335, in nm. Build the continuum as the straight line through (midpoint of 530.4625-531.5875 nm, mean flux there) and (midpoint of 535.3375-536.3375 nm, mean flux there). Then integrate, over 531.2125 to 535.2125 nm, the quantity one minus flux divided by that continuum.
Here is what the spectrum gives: 0.24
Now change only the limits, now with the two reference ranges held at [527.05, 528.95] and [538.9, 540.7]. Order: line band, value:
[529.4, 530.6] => -0.02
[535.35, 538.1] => -0.14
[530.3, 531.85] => -0.12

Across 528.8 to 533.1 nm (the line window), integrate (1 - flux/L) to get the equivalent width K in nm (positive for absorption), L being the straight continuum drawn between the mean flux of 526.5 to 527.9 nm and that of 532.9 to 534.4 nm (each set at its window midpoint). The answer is -0.37 nm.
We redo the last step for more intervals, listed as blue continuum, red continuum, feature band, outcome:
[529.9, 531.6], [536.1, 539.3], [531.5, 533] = 0.04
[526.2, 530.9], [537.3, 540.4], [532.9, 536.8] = -0.03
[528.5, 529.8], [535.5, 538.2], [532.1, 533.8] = 0.10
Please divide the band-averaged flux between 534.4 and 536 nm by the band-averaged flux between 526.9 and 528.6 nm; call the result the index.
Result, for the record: 1.12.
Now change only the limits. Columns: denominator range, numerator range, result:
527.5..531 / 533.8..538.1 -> 1.01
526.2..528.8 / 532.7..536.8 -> 1.08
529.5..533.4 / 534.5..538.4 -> 1.03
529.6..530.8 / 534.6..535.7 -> 1.05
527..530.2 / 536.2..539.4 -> 1.04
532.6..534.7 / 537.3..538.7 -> 1.11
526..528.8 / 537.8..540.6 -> 1.08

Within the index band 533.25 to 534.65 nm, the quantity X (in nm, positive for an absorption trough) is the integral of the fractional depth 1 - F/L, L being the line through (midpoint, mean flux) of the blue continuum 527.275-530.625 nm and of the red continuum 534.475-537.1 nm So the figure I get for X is 0.086 nm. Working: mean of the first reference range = 8.51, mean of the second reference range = 8.76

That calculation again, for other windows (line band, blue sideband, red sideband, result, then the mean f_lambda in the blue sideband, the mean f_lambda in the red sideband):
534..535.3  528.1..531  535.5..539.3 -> 0.043 nm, 8.61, 8.77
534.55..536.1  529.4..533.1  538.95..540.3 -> -0.094 nm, 8.58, 8.47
